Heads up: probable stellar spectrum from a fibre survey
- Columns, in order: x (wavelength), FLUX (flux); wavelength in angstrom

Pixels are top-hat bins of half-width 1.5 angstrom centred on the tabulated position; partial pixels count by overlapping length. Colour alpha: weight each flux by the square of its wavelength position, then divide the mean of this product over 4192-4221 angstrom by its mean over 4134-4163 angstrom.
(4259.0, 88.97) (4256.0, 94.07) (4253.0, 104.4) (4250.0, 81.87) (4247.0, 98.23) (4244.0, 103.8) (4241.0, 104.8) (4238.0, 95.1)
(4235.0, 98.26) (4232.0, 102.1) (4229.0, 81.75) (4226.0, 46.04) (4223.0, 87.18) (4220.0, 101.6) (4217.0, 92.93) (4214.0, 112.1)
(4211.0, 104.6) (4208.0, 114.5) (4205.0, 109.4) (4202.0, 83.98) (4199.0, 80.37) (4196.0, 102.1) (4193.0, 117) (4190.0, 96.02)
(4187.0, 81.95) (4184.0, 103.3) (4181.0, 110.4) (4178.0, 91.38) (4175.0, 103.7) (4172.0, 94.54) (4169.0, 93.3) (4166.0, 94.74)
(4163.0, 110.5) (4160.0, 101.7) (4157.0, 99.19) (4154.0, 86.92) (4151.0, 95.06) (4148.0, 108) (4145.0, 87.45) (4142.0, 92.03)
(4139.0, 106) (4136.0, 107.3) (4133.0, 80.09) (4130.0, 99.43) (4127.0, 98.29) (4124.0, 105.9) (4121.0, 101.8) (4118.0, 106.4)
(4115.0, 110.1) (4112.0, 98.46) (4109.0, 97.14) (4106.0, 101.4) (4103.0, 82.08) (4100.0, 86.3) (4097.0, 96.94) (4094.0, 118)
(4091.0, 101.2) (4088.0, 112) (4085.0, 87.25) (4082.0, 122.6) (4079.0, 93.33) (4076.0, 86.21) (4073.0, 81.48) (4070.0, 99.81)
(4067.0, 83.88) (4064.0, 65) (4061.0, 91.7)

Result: 1.06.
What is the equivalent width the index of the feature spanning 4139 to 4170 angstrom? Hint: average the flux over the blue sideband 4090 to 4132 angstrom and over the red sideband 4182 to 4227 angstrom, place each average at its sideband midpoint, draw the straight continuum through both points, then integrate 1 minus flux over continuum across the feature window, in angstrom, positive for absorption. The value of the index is 0.3 angstrom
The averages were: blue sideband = 100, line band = 97.4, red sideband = 96.3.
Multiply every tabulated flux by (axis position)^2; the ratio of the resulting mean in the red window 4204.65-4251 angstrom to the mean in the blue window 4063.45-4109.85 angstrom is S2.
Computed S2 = 1.1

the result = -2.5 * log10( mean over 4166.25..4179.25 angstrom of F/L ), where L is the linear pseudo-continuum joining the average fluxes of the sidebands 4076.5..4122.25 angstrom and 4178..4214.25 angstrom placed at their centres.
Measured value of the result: 0.05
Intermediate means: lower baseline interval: 101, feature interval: 95.7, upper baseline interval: 101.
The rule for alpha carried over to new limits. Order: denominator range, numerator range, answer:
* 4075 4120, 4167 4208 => 1.02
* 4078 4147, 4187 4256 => 1.01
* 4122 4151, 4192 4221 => 1.07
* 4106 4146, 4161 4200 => 1.02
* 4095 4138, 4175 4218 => 1.06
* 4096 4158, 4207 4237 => 1.01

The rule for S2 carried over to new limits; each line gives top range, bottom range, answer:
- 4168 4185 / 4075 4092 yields 1.03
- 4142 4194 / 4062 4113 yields 1.08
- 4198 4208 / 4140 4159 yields 1.03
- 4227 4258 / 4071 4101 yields 1.04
